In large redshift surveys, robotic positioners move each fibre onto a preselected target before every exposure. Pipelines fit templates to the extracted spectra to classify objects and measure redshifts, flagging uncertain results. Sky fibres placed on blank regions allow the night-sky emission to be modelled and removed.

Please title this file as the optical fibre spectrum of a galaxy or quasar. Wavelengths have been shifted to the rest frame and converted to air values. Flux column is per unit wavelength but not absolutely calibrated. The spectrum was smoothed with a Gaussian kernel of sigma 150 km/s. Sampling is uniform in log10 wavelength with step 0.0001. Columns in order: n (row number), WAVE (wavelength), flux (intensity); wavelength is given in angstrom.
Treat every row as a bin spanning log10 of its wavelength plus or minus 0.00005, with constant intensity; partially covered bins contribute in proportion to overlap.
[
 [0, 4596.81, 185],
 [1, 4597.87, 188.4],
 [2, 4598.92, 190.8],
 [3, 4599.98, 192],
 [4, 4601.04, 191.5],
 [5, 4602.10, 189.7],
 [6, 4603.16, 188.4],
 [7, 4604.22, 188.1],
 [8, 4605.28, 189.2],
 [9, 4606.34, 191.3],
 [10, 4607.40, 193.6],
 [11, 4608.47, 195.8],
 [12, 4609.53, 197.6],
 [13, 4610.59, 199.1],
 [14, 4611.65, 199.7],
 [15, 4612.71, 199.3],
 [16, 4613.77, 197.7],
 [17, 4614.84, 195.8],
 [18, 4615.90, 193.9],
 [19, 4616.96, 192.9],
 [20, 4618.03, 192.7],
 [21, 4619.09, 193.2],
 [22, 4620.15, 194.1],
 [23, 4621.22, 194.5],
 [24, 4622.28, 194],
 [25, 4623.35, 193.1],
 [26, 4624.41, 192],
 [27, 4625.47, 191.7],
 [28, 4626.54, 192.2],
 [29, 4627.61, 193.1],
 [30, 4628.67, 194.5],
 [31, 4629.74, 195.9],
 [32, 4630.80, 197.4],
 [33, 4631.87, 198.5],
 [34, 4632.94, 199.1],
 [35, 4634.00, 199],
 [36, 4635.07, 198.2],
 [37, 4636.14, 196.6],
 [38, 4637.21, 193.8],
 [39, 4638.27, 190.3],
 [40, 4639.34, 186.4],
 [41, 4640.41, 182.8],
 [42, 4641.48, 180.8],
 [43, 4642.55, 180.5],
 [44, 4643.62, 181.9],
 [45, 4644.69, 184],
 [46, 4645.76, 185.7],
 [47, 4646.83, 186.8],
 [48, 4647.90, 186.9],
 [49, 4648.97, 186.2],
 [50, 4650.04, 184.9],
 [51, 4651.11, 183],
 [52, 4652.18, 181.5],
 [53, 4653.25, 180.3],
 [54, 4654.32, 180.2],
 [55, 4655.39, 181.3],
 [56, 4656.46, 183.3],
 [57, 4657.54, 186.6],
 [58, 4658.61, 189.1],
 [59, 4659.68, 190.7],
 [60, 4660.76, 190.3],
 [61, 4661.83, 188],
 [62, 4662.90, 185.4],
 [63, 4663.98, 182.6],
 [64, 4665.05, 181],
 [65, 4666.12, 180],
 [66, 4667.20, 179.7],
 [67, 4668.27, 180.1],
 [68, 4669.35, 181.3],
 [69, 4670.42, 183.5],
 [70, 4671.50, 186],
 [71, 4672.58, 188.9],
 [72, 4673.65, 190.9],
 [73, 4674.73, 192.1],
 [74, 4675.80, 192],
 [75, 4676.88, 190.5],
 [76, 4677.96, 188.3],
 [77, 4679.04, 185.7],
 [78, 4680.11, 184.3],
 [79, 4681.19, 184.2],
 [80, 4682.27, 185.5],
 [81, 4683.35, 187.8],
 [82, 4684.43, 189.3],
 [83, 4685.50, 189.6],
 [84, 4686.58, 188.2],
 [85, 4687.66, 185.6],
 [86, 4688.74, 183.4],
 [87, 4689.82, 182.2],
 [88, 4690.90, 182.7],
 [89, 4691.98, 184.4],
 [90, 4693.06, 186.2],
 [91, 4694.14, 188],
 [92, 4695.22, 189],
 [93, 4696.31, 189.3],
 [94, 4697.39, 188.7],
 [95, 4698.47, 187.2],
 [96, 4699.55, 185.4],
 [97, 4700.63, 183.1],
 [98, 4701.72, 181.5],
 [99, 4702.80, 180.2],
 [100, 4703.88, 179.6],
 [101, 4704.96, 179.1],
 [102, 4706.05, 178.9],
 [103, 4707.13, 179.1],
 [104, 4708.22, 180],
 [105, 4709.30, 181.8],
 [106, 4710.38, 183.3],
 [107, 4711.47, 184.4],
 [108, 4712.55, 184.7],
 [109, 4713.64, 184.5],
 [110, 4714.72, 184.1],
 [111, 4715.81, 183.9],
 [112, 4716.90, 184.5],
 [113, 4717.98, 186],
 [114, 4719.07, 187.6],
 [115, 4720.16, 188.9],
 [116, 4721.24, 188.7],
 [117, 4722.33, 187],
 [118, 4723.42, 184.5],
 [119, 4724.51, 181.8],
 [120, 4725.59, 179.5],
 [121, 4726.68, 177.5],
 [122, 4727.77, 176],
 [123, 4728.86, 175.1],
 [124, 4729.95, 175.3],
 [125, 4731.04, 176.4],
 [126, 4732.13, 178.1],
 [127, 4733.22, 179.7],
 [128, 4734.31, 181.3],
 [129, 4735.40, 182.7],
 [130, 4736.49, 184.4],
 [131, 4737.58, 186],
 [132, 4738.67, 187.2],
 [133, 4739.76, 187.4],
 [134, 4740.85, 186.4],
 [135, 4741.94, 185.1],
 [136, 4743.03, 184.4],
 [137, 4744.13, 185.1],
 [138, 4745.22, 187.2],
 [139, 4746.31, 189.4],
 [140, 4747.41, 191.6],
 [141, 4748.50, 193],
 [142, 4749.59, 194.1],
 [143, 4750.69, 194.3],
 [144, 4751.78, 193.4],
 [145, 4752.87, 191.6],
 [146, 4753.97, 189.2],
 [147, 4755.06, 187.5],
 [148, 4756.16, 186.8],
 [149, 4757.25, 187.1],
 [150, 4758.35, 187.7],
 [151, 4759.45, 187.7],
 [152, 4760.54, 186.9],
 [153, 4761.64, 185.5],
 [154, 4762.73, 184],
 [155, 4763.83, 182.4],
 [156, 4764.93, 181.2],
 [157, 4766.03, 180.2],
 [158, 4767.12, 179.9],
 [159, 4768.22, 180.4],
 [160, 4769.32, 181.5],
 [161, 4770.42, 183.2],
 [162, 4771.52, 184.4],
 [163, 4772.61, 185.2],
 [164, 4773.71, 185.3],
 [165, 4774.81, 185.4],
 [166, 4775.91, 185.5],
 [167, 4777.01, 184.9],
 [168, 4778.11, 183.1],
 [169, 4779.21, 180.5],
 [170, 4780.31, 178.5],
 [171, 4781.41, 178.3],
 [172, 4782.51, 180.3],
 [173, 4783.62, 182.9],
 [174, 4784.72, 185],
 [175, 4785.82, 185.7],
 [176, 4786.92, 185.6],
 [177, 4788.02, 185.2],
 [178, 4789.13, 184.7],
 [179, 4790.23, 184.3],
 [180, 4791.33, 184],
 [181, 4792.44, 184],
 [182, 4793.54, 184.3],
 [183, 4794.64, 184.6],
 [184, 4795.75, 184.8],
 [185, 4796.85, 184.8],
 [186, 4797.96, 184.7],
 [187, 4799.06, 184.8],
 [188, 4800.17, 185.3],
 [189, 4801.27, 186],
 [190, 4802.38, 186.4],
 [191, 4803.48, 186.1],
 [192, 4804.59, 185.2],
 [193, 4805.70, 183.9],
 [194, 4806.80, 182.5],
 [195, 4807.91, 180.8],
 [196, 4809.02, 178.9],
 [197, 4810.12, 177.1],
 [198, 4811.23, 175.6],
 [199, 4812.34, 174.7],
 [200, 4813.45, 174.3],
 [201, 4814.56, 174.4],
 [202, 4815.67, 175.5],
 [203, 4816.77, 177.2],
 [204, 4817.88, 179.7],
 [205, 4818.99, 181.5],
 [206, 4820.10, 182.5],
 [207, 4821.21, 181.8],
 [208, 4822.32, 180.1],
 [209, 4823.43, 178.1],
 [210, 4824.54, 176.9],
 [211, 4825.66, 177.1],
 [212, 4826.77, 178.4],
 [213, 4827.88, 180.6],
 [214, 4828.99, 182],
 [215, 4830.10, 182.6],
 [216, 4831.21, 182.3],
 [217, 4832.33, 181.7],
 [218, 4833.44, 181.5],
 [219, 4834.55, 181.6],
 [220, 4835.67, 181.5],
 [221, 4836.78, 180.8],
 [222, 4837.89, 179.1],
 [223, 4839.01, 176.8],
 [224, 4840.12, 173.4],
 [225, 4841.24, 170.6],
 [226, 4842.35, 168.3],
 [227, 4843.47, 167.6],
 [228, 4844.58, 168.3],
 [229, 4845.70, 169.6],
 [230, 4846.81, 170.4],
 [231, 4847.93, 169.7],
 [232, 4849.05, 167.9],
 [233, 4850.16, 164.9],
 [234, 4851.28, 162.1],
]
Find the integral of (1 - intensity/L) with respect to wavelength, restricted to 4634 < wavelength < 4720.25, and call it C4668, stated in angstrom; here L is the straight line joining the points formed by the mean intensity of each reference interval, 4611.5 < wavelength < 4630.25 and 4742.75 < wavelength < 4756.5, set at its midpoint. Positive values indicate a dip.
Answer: 3.1 angstrom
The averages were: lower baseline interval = 194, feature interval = 185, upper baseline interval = 190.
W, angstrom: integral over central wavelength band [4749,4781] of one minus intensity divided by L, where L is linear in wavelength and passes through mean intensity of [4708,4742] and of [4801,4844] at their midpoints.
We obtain -0.7 angstrom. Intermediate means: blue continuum 183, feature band 185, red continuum 179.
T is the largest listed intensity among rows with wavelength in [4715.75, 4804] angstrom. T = 194.3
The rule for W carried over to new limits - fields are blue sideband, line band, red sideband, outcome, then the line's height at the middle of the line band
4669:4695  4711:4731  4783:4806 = 0.4 angstrom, 186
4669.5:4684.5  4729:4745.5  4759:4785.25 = 0.2 angstrom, 185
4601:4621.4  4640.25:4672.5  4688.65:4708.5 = 0.8 angstrom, 189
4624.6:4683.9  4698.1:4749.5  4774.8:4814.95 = 0.4 angstrom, 185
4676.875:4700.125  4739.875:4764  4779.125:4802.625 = -0.4 angstrom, 185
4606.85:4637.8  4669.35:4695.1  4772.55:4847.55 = 0.5 angstrom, 191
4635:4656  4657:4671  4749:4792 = 0.1 angstrom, 185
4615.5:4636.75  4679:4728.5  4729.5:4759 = 1.3 angstrom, 189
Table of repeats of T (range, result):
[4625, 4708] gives 199.1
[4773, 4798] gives 185.7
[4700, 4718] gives 186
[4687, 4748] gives 191.6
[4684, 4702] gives 189.6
